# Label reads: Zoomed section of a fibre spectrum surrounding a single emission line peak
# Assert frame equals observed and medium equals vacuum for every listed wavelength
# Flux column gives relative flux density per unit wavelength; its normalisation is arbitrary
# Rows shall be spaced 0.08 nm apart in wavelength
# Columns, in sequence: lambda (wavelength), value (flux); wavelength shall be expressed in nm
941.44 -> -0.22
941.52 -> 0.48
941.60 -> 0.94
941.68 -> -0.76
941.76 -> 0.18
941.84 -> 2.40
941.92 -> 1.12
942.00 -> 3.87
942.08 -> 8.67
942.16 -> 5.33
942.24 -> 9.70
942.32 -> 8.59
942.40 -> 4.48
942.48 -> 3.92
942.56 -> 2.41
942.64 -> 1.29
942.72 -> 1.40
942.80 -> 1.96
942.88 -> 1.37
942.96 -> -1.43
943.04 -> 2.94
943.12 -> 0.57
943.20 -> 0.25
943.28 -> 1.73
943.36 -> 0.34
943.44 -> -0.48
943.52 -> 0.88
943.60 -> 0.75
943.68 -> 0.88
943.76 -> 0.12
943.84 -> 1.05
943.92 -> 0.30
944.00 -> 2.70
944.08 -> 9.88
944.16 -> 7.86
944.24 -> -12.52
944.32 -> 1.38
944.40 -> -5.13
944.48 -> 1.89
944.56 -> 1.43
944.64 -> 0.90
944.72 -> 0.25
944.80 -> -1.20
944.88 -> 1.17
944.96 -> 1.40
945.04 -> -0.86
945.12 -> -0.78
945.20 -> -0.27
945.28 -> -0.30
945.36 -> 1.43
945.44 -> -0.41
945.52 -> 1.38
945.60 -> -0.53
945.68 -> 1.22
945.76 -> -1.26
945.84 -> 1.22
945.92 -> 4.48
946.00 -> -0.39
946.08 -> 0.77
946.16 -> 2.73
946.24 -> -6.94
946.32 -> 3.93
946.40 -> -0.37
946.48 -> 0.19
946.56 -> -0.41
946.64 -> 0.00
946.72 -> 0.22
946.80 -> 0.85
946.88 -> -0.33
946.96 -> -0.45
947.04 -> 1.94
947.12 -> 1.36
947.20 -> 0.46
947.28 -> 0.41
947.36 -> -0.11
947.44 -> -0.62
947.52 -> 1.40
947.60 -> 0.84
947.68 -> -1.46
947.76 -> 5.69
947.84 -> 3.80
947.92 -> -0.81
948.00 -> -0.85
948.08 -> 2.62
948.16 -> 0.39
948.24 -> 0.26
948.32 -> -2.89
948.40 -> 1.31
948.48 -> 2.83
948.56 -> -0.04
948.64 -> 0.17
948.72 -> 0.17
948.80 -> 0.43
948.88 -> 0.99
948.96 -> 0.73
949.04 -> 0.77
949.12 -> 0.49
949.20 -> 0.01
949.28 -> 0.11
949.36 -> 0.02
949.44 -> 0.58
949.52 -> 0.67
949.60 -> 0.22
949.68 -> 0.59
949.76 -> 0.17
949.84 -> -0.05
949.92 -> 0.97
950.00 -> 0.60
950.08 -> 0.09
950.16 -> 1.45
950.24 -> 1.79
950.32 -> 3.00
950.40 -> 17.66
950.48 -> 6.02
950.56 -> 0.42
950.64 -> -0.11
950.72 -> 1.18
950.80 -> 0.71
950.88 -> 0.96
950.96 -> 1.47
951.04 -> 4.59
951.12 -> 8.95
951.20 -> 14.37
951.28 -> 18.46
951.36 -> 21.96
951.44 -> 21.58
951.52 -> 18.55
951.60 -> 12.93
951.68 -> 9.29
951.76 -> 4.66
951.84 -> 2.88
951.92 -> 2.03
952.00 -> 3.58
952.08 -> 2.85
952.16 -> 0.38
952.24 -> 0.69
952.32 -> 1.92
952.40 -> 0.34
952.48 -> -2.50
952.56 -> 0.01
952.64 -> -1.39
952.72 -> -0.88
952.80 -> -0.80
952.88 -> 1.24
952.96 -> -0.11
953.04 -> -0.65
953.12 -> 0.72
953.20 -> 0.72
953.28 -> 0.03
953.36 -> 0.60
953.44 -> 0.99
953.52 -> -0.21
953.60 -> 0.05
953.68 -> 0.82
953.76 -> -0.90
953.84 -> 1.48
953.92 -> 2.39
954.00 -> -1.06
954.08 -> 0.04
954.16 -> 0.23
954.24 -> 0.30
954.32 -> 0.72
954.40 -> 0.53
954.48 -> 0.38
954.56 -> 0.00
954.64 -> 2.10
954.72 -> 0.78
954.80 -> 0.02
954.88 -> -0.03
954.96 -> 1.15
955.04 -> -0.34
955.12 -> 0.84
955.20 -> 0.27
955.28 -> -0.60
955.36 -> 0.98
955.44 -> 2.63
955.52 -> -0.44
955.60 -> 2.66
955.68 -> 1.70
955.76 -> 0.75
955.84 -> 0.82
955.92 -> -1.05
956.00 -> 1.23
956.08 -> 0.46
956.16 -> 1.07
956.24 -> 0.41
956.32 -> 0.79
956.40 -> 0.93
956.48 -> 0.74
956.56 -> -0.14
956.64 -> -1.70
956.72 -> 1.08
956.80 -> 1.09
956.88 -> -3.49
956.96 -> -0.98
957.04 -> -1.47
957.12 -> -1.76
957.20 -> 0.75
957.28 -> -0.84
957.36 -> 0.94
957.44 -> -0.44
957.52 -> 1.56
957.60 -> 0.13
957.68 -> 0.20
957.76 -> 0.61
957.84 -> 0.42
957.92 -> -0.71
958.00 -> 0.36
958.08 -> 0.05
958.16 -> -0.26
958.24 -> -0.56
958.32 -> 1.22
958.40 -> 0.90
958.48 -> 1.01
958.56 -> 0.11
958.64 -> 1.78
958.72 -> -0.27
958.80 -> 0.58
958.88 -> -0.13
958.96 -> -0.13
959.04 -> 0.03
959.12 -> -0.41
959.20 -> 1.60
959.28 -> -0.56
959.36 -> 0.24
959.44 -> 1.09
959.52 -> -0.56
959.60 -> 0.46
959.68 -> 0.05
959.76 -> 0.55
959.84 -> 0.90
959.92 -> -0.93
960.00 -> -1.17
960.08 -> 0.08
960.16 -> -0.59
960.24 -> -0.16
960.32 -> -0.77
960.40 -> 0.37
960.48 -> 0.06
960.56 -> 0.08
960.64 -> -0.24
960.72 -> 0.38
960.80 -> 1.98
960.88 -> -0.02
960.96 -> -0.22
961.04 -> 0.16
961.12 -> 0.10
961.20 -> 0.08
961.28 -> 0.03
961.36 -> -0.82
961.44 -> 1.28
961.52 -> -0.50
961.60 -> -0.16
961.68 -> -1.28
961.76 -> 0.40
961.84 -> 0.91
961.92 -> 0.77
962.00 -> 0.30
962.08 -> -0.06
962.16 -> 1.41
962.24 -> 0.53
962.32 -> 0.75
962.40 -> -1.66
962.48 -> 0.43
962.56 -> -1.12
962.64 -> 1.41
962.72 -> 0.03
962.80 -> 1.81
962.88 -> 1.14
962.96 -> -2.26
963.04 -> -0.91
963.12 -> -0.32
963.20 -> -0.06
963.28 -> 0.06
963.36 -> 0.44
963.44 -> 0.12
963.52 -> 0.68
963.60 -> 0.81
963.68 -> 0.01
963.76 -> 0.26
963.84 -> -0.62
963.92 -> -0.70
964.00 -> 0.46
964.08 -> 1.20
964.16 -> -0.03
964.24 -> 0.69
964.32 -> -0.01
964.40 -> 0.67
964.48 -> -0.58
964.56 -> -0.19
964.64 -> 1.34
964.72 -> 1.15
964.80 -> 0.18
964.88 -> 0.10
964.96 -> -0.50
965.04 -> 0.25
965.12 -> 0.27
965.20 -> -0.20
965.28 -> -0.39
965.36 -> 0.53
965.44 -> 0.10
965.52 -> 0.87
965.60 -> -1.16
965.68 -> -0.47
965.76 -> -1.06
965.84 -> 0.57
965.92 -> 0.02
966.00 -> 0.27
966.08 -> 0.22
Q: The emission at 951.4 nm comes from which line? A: [O III]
